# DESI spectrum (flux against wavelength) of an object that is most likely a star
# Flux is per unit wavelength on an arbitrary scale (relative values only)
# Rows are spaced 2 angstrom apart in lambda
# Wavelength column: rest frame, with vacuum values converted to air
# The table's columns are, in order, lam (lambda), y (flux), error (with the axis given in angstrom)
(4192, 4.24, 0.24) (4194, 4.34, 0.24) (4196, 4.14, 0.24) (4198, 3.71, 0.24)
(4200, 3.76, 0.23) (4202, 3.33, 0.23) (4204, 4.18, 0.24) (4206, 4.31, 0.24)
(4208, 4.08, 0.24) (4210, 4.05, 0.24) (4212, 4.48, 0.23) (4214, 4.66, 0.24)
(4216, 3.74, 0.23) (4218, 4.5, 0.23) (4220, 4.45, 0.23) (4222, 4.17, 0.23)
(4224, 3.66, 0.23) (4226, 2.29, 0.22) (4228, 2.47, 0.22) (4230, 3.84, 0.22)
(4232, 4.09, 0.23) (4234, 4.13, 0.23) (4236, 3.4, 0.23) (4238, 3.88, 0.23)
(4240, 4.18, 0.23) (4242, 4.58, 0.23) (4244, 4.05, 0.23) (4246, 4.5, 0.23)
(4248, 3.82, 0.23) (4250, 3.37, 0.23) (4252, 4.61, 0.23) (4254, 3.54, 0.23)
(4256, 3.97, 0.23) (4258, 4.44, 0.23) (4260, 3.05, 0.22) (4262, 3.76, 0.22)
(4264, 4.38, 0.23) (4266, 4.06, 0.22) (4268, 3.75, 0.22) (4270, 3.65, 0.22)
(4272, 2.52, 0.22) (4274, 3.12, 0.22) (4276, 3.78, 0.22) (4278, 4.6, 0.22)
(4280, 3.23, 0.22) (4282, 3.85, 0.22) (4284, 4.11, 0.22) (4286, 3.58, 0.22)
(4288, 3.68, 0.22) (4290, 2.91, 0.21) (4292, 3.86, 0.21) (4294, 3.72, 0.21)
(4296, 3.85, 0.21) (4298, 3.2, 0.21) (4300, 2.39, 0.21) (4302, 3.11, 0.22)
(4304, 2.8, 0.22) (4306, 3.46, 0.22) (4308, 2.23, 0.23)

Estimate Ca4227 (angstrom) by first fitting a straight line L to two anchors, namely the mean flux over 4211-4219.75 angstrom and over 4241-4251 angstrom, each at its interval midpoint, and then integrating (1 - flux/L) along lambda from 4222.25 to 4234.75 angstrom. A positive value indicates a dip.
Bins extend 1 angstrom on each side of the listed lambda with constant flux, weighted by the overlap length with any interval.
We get 2.3 angstrom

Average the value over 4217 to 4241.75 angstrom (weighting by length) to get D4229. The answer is 3.78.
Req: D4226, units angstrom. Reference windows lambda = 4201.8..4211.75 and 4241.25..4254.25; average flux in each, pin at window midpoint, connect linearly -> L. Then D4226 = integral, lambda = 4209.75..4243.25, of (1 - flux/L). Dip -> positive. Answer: 1.4 angstrom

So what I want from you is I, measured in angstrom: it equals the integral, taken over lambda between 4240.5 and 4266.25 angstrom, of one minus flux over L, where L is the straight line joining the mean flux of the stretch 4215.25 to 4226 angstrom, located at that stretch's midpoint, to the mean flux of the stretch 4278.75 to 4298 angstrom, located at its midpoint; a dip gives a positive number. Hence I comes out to -1.48 angstrom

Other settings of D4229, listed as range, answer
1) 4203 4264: 3.95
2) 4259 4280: 3.65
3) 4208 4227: 4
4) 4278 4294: 3.67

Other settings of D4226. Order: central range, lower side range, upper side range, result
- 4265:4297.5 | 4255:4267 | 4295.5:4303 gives -1.5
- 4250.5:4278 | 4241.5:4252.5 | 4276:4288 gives 1.5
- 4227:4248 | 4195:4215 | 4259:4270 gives 0.0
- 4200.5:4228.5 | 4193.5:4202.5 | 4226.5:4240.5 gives -1.1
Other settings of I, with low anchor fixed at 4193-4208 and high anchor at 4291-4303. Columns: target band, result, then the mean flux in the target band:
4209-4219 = -1.0 angstrom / 4.29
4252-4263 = -0.7 angstrom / 3.83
